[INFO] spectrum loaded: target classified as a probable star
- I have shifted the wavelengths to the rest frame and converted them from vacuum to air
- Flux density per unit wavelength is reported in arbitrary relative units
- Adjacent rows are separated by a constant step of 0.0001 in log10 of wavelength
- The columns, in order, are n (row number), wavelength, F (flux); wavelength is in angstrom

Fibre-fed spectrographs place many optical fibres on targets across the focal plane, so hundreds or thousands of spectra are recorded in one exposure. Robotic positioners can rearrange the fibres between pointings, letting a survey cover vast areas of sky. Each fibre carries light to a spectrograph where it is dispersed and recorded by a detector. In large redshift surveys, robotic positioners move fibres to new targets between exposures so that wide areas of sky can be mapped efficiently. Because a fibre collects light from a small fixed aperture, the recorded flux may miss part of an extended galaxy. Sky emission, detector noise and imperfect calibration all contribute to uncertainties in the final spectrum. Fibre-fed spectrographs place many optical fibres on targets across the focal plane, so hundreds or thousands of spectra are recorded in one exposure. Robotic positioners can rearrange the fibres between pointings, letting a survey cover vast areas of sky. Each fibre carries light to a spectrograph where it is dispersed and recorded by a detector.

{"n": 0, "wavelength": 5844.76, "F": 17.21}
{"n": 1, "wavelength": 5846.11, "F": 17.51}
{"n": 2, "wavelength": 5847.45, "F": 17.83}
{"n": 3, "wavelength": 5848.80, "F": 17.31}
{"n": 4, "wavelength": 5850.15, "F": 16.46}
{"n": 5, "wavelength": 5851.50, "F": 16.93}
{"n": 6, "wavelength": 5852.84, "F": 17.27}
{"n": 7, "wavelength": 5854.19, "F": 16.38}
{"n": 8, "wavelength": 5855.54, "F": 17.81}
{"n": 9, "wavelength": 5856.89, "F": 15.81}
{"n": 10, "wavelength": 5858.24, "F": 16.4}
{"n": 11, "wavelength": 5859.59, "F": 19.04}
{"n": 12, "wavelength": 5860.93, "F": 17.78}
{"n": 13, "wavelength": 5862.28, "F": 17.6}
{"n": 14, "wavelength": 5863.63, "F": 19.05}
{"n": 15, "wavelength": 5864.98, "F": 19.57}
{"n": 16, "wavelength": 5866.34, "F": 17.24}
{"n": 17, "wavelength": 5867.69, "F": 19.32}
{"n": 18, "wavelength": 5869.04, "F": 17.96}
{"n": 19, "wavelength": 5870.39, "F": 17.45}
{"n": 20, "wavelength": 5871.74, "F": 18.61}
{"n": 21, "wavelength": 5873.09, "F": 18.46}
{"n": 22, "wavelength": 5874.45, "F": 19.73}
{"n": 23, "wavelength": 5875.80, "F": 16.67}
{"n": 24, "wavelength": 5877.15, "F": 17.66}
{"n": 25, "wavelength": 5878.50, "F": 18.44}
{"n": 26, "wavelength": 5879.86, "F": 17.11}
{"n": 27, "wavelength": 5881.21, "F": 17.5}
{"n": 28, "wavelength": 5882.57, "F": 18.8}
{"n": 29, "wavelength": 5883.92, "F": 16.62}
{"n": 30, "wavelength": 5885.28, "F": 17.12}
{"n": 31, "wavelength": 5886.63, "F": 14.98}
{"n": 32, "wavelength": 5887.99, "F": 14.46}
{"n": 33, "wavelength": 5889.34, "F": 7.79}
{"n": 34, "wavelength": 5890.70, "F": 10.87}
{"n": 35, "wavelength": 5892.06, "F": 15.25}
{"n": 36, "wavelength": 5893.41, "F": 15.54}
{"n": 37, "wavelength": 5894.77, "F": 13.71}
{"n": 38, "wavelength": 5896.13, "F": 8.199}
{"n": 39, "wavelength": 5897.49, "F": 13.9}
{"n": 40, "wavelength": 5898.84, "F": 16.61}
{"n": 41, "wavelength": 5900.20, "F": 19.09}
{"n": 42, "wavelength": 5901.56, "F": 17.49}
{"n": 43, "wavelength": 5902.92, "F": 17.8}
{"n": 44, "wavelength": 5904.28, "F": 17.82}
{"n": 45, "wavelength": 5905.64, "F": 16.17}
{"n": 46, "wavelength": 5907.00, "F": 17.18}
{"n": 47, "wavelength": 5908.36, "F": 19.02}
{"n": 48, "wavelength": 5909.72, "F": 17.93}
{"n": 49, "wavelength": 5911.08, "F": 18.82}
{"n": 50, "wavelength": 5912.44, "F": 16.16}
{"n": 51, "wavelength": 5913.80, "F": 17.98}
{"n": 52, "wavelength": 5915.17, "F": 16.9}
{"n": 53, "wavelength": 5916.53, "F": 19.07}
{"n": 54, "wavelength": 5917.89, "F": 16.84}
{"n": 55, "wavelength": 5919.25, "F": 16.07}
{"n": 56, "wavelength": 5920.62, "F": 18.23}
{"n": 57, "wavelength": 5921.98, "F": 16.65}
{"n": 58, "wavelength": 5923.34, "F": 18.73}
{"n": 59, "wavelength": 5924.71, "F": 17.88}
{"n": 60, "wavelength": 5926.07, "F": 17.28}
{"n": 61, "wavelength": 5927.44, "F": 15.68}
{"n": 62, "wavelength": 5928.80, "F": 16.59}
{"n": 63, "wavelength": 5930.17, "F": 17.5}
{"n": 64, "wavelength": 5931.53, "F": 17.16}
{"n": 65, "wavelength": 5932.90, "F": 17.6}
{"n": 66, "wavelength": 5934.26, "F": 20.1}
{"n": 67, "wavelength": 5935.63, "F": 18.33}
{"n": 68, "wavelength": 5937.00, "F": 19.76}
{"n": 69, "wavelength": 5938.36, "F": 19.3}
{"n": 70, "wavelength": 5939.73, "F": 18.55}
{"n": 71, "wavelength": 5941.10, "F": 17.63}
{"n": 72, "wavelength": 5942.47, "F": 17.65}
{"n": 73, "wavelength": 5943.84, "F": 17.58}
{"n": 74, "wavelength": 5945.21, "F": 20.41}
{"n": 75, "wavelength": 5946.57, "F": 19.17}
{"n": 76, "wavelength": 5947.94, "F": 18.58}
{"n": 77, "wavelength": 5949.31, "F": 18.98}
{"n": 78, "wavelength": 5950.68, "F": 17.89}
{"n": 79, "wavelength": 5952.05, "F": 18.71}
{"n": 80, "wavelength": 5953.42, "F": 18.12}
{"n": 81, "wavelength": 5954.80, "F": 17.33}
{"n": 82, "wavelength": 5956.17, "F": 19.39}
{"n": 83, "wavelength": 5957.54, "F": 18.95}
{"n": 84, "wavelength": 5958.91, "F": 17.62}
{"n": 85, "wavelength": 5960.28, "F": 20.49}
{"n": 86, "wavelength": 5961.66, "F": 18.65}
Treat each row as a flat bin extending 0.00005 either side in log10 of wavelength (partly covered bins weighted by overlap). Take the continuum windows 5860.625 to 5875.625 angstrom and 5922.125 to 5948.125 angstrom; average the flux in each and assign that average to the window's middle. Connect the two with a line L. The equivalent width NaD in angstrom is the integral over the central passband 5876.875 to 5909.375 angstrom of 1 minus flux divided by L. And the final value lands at 4.4 angstrom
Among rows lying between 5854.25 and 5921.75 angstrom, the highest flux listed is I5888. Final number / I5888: 19.73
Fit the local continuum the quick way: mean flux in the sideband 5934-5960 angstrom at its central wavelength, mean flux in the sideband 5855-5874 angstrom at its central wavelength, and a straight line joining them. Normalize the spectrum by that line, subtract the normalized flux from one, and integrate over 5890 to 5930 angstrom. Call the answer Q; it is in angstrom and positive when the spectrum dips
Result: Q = 4.0 angstrom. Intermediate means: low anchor 18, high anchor 18.6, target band 16.5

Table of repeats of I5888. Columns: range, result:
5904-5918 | 19.07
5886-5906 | 19.09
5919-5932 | 18.73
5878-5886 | 18.8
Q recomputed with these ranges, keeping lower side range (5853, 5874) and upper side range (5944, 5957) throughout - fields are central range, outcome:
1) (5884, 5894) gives 2.3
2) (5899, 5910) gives 0.3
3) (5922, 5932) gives 0.7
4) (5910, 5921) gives 0.5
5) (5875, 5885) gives 0.3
